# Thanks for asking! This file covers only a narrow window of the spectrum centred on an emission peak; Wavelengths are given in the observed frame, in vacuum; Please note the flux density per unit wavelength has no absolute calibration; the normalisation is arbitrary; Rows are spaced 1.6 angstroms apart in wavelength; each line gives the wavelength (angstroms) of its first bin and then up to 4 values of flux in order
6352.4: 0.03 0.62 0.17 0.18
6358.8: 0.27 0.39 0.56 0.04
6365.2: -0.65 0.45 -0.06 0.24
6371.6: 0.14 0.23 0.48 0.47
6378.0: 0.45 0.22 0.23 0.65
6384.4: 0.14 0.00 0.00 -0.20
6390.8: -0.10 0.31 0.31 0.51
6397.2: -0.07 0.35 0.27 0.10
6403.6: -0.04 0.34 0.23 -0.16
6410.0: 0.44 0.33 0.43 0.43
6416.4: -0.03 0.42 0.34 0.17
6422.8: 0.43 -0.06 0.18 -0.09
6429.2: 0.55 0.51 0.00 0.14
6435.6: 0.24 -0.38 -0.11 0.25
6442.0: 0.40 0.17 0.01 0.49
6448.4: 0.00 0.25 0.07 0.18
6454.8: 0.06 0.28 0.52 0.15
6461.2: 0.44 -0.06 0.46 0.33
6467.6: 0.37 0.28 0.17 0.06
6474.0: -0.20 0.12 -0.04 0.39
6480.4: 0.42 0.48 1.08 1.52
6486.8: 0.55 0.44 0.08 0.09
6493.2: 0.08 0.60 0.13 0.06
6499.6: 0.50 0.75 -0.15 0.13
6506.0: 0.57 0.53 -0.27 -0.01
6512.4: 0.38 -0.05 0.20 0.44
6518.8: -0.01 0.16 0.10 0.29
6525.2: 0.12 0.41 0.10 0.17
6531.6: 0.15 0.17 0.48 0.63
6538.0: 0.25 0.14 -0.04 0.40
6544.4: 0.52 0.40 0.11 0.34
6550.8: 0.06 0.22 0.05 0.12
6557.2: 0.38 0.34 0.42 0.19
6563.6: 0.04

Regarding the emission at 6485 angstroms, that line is H-gamma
